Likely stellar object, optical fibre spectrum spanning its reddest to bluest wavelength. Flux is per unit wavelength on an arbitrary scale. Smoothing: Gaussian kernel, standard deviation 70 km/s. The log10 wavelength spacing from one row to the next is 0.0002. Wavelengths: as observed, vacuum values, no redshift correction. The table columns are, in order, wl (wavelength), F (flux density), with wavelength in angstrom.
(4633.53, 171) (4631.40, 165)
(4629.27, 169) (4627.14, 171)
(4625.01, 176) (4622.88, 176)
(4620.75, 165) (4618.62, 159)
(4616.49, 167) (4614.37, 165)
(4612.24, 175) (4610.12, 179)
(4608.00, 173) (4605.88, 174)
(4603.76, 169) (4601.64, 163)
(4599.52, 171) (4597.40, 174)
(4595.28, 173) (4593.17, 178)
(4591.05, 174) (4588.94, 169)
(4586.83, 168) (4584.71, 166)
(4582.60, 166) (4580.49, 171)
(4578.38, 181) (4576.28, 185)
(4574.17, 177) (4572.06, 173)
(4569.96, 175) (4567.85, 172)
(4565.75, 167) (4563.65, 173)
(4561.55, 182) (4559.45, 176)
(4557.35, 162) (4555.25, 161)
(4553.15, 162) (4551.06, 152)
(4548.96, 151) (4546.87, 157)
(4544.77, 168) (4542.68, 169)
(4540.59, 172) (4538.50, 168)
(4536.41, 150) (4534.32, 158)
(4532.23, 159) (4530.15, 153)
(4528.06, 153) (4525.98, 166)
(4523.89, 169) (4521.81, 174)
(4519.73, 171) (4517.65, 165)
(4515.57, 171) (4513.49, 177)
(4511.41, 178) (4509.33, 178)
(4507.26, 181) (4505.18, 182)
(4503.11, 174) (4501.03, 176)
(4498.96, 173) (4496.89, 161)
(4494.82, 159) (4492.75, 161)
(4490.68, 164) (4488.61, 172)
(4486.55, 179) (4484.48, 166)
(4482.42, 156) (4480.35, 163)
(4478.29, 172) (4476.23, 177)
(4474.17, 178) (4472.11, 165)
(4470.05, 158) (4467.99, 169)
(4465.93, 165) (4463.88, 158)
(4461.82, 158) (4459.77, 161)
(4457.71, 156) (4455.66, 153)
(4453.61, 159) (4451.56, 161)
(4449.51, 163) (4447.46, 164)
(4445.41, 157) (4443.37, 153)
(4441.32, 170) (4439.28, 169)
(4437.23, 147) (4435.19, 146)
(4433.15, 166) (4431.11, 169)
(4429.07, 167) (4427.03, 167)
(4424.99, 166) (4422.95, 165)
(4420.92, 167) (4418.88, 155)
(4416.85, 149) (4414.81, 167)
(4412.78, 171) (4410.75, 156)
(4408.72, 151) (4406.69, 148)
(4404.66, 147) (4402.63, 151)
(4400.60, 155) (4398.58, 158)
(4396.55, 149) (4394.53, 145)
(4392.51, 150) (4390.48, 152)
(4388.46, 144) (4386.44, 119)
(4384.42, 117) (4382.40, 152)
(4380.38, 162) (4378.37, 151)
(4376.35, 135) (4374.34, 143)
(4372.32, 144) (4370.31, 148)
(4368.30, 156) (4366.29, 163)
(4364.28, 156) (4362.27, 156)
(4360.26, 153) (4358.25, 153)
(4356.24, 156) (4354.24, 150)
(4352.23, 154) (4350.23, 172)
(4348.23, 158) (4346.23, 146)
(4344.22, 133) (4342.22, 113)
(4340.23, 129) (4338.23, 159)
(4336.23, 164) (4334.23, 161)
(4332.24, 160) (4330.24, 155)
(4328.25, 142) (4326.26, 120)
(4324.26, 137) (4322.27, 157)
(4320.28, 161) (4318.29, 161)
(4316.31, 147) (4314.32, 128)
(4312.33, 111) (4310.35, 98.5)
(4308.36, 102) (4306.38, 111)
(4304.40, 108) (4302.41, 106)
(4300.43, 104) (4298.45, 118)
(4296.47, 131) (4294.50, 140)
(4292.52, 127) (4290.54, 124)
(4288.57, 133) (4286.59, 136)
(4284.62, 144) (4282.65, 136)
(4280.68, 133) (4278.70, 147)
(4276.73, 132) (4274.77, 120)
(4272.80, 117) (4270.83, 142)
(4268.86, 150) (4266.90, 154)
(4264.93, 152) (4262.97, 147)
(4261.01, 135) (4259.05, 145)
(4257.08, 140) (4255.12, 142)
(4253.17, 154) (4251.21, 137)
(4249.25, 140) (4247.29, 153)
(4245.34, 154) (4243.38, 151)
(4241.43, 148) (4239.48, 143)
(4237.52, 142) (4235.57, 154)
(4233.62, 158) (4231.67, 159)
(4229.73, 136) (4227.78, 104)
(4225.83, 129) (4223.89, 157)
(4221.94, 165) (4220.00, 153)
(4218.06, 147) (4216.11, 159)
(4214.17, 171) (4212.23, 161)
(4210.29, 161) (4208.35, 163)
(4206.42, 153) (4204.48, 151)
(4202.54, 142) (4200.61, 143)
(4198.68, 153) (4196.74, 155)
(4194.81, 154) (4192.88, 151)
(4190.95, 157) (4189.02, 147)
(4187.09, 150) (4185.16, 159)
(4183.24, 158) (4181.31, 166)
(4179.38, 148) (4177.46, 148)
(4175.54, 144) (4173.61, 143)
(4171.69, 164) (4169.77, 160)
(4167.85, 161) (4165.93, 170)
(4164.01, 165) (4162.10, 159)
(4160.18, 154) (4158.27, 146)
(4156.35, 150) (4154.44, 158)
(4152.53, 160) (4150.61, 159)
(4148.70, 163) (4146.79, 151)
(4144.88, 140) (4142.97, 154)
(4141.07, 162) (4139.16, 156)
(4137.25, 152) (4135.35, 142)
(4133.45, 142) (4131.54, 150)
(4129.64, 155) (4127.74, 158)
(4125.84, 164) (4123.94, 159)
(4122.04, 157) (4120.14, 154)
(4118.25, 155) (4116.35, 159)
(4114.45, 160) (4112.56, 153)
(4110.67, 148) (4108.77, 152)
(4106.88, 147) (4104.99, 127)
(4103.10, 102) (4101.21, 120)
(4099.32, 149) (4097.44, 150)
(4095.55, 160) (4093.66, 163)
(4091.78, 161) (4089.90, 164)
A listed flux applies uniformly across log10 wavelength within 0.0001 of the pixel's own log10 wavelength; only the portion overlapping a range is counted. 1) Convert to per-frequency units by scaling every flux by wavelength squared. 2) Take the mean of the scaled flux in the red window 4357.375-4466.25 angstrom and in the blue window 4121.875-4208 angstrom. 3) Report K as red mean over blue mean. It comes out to 1.13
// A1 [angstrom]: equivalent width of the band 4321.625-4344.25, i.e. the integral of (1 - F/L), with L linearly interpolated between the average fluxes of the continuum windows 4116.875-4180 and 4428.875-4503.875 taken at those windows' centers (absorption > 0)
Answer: 2.2 angstrom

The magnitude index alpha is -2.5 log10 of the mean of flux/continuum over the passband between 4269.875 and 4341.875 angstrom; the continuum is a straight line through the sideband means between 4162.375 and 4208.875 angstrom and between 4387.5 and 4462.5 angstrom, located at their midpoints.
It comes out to 0.17 mag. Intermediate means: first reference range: 154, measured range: 133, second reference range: 158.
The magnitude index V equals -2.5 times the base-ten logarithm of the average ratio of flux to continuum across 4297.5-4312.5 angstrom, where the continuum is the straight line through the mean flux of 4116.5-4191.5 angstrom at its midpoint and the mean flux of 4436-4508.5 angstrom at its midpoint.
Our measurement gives 0.434 mag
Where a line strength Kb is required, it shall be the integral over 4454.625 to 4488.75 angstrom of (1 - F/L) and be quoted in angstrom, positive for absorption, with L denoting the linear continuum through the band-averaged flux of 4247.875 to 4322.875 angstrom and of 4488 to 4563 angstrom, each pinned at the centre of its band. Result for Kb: -1.2 angstrom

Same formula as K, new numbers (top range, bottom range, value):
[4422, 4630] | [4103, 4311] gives 1.33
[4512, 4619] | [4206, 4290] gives 1.34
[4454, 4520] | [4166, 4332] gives 1.31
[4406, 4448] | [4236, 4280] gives 1.21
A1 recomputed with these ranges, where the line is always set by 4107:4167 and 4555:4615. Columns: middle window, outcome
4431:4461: 1.4 angstrom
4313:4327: 1.6 angstrom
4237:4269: 2.6 angstrom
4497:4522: -0.8 angstrom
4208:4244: 1.8 angstrom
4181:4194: 0.2 angstrom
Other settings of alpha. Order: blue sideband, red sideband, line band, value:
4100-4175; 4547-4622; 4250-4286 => 0.12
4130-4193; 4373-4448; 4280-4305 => 0.22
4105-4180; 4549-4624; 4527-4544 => 0.05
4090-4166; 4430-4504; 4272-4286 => 0.18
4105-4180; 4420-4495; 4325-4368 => 0.07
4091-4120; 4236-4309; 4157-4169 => -0.11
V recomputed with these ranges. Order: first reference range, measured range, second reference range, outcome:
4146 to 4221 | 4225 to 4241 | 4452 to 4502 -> 0.12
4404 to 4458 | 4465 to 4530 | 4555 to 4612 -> -0.03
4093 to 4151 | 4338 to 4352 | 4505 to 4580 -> 0.11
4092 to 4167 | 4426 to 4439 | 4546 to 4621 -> 0.02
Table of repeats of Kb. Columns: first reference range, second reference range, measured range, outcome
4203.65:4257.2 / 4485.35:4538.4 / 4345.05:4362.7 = 0.3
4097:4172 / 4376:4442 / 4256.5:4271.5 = 0.7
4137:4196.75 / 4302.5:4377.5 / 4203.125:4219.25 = -0.6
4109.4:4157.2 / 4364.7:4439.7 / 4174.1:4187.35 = 0.1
